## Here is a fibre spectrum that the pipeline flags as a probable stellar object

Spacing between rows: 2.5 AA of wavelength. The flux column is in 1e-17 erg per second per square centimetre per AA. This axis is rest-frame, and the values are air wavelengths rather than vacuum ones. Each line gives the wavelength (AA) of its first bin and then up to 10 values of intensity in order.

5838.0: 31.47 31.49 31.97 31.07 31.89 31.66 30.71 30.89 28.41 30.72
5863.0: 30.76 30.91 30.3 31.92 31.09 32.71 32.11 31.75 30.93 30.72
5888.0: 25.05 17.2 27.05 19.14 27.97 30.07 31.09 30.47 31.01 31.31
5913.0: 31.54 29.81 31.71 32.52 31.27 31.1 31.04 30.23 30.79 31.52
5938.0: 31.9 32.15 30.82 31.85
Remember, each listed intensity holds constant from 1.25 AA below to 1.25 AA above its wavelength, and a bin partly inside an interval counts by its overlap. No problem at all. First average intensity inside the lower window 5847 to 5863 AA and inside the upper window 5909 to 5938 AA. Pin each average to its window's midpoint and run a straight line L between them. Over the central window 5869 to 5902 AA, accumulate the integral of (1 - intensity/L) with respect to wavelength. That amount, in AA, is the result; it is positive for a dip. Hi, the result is 2.8 AA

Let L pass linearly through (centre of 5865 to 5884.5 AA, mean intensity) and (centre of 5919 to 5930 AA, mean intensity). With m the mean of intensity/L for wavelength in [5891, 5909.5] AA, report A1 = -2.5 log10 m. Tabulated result 0.137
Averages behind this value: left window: 31.5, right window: 31.4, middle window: 27.7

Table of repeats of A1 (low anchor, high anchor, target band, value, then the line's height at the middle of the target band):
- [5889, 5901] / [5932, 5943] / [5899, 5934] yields -0.12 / 27.8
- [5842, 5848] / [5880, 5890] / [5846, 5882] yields -0.04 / 30.1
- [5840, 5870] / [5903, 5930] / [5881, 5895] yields 0.19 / 31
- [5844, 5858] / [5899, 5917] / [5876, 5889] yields 0.02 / 30.9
